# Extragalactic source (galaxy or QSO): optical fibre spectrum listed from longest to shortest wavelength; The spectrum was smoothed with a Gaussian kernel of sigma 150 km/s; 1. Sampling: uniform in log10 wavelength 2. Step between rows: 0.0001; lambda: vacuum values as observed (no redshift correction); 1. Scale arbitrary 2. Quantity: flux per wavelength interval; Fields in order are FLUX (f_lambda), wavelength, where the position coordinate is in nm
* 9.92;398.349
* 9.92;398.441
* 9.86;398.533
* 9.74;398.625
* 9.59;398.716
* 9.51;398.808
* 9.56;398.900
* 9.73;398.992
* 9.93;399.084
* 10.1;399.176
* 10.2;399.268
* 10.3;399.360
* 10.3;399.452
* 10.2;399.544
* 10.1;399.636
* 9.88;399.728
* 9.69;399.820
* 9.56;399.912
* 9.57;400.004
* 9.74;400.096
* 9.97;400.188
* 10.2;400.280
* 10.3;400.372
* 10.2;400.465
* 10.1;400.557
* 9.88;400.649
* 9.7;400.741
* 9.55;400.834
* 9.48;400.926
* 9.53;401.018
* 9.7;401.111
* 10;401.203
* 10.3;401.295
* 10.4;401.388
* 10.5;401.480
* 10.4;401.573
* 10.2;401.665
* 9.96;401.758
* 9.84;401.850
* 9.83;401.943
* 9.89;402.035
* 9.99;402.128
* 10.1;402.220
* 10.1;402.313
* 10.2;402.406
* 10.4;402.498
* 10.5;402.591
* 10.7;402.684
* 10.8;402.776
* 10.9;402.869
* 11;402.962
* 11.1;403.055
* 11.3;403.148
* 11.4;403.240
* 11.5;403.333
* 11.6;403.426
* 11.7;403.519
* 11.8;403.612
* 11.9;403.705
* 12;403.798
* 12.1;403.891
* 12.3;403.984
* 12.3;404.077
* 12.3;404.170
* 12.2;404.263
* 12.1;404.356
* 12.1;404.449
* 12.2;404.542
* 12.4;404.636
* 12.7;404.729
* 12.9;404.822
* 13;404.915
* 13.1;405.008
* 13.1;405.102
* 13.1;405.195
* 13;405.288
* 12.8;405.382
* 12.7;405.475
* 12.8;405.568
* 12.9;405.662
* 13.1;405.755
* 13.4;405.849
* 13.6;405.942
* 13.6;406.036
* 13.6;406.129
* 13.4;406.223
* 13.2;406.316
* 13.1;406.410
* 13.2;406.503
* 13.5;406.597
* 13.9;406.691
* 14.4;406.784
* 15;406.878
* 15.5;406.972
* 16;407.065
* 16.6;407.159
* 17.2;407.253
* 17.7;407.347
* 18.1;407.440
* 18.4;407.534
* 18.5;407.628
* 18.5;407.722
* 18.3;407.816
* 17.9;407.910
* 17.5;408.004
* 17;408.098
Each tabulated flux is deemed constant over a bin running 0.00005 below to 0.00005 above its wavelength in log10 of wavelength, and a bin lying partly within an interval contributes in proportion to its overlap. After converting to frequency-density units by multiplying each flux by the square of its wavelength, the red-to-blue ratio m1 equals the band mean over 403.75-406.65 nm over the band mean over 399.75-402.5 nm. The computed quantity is 1.31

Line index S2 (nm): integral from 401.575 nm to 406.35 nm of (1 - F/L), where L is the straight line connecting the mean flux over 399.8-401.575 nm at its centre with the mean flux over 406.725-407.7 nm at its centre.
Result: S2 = 0.54 nm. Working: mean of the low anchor 9.93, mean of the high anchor 16.8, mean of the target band 11.8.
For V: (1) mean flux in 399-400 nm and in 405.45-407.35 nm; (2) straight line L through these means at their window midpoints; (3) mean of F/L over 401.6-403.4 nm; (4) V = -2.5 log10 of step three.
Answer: 0.12 mag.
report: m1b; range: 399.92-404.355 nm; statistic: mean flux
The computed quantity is 10.6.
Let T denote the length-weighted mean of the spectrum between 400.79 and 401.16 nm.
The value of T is 9.58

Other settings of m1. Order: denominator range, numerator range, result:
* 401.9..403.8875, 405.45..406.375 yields 1.23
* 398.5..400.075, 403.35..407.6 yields 1.41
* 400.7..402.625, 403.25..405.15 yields 1.24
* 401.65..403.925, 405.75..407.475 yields 1.38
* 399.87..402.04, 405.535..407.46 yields 1.49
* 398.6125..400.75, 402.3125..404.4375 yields 1.17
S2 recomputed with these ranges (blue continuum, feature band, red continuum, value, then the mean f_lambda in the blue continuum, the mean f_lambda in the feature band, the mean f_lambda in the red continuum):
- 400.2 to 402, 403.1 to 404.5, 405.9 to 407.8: 0.07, 10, 11.9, 15.4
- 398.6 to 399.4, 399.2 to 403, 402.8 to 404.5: 0.21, 9.85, 10.1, 11.7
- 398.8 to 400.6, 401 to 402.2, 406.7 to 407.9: 0.17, 9.96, 10.1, 16.9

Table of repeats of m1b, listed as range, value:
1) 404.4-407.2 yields 13.5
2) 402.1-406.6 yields 12.1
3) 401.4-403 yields 10.3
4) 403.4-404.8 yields 12.1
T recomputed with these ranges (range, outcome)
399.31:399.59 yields 10.3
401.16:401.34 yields 10.2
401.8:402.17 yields 9.89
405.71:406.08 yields 13.4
